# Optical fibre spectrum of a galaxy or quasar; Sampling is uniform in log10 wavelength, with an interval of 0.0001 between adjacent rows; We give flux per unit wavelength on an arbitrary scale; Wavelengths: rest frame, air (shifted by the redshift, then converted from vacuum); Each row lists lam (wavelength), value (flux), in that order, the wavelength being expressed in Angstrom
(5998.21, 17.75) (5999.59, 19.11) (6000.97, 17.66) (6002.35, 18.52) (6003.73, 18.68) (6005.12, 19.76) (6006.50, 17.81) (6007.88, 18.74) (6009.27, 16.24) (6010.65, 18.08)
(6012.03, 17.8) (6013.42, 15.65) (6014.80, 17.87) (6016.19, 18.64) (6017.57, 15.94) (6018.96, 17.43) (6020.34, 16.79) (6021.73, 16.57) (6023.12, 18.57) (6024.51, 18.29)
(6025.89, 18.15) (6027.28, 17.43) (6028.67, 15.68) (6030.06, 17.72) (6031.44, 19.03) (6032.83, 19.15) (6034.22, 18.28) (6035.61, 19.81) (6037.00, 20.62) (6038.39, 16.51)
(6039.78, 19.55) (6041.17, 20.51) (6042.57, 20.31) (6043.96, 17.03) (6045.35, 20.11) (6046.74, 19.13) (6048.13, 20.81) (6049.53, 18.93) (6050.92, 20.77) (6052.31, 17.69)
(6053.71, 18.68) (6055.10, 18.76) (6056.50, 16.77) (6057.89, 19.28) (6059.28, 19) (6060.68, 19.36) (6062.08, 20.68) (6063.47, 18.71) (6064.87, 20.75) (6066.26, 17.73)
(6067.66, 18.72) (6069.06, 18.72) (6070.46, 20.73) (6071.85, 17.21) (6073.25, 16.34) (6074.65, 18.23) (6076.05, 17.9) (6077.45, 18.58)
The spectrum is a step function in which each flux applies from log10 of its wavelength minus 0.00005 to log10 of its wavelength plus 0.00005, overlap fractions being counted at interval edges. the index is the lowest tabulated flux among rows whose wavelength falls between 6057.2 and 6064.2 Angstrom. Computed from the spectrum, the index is 18.71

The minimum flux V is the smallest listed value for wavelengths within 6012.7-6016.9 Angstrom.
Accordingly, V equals 15.65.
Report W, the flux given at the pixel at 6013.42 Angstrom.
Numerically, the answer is 15.65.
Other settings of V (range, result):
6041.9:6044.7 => 17.03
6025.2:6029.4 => 15.68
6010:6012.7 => 17.8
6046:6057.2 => 16.77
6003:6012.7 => 16.24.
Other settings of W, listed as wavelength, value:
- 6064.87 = 20.75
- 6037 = 20.62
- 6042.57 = 20.31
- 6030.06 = 17.72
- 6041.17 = 20.51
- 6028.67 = 15.68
